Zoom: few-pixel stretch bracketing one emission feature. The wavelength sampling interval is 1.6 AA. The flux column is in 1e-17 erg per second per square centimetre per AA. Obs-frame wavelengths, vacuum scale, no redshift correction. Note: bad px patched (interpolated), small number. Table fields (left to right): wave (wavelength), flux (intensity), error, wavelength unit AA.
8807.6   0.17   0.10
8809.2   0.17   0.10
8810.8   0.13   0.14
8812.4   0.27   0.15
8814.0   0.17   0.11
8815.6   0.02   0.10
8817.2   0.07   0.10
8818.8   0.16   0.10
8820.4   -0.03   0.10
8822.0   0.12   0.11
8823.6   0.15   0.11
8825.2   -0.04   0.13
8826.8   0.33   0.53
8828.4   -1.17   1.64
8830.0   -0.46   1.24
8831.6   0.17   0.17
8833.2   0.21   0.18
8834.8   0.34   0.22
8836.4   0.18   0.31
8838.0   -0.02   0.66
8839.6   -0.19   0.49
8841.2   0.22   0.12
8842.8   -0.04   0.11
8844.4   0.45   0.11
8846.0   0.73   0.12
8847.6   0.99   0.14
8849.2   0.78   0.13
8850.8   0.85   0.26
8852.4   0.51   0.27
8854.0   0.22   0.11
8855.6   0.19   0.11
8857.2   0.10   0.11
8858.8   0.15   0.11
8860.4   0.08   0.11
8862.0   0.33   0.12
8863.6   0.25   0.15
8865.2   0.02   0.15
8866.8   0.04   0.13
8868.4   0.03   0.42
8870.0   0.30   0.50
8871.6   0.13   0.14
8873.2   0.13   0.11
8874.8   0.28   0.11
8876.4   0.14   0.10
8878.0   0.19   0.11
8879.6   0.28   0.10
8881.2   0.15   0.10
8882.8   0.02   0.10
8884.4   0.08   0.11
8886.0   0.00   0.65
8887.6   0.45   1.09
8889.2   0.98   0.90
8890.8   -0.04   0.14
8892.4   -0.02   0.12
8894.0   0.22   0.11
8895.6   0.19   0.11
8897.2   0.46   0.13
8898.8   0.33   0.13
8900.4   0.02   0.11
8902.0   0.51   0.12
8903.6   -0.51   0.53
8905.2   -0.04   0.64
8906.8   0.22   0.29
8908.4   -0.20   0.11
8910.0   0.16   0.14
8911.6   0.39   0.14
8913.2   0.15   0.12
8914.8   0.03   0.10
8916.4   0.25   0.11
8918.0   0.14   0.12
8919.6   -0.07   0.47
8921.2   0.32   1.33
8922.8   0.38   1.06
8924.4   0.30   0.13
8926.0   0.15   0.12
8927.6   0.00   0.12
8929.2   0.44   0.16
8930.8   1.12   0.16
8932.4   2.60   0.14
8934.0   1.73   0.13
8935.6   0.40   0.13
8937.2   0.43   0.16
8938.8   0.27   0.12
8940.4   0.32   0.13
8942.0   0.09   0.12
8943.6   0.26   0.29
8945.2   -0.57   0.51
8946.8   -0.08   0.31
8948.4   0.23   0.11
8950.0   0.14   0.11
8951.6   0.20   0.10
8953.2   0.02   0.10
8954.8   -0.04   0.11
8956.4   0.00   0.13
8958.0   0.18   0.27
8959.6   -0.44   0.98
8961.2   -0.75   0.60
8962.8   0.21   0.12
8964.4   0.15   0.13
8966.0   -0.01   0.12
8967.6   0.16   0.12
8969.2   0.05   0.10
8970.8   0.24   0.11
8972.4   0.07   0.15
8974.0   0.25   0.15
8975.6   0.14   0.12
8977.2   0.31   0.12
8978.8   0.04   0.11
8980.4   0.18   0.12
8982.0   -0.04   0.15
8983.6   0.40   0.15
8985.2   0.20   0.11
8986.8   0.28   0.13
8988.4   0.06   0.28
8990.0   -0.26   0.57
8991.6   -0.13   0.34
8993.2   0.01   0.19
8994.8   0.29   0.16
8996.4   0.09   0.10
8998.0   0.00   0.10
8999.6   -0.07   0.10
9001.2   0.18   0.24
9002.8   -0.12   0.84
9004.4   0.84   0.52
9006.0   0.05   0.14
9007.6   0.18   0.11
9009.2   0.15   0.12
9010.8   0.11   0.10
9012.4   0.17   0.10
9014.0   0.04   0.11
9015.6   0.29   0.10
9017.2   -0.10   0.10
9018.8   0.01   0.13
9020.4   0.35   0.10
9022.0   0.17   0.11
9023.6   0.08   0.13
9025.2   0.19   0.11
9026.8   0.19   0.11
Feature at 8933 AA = [O III] 5007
